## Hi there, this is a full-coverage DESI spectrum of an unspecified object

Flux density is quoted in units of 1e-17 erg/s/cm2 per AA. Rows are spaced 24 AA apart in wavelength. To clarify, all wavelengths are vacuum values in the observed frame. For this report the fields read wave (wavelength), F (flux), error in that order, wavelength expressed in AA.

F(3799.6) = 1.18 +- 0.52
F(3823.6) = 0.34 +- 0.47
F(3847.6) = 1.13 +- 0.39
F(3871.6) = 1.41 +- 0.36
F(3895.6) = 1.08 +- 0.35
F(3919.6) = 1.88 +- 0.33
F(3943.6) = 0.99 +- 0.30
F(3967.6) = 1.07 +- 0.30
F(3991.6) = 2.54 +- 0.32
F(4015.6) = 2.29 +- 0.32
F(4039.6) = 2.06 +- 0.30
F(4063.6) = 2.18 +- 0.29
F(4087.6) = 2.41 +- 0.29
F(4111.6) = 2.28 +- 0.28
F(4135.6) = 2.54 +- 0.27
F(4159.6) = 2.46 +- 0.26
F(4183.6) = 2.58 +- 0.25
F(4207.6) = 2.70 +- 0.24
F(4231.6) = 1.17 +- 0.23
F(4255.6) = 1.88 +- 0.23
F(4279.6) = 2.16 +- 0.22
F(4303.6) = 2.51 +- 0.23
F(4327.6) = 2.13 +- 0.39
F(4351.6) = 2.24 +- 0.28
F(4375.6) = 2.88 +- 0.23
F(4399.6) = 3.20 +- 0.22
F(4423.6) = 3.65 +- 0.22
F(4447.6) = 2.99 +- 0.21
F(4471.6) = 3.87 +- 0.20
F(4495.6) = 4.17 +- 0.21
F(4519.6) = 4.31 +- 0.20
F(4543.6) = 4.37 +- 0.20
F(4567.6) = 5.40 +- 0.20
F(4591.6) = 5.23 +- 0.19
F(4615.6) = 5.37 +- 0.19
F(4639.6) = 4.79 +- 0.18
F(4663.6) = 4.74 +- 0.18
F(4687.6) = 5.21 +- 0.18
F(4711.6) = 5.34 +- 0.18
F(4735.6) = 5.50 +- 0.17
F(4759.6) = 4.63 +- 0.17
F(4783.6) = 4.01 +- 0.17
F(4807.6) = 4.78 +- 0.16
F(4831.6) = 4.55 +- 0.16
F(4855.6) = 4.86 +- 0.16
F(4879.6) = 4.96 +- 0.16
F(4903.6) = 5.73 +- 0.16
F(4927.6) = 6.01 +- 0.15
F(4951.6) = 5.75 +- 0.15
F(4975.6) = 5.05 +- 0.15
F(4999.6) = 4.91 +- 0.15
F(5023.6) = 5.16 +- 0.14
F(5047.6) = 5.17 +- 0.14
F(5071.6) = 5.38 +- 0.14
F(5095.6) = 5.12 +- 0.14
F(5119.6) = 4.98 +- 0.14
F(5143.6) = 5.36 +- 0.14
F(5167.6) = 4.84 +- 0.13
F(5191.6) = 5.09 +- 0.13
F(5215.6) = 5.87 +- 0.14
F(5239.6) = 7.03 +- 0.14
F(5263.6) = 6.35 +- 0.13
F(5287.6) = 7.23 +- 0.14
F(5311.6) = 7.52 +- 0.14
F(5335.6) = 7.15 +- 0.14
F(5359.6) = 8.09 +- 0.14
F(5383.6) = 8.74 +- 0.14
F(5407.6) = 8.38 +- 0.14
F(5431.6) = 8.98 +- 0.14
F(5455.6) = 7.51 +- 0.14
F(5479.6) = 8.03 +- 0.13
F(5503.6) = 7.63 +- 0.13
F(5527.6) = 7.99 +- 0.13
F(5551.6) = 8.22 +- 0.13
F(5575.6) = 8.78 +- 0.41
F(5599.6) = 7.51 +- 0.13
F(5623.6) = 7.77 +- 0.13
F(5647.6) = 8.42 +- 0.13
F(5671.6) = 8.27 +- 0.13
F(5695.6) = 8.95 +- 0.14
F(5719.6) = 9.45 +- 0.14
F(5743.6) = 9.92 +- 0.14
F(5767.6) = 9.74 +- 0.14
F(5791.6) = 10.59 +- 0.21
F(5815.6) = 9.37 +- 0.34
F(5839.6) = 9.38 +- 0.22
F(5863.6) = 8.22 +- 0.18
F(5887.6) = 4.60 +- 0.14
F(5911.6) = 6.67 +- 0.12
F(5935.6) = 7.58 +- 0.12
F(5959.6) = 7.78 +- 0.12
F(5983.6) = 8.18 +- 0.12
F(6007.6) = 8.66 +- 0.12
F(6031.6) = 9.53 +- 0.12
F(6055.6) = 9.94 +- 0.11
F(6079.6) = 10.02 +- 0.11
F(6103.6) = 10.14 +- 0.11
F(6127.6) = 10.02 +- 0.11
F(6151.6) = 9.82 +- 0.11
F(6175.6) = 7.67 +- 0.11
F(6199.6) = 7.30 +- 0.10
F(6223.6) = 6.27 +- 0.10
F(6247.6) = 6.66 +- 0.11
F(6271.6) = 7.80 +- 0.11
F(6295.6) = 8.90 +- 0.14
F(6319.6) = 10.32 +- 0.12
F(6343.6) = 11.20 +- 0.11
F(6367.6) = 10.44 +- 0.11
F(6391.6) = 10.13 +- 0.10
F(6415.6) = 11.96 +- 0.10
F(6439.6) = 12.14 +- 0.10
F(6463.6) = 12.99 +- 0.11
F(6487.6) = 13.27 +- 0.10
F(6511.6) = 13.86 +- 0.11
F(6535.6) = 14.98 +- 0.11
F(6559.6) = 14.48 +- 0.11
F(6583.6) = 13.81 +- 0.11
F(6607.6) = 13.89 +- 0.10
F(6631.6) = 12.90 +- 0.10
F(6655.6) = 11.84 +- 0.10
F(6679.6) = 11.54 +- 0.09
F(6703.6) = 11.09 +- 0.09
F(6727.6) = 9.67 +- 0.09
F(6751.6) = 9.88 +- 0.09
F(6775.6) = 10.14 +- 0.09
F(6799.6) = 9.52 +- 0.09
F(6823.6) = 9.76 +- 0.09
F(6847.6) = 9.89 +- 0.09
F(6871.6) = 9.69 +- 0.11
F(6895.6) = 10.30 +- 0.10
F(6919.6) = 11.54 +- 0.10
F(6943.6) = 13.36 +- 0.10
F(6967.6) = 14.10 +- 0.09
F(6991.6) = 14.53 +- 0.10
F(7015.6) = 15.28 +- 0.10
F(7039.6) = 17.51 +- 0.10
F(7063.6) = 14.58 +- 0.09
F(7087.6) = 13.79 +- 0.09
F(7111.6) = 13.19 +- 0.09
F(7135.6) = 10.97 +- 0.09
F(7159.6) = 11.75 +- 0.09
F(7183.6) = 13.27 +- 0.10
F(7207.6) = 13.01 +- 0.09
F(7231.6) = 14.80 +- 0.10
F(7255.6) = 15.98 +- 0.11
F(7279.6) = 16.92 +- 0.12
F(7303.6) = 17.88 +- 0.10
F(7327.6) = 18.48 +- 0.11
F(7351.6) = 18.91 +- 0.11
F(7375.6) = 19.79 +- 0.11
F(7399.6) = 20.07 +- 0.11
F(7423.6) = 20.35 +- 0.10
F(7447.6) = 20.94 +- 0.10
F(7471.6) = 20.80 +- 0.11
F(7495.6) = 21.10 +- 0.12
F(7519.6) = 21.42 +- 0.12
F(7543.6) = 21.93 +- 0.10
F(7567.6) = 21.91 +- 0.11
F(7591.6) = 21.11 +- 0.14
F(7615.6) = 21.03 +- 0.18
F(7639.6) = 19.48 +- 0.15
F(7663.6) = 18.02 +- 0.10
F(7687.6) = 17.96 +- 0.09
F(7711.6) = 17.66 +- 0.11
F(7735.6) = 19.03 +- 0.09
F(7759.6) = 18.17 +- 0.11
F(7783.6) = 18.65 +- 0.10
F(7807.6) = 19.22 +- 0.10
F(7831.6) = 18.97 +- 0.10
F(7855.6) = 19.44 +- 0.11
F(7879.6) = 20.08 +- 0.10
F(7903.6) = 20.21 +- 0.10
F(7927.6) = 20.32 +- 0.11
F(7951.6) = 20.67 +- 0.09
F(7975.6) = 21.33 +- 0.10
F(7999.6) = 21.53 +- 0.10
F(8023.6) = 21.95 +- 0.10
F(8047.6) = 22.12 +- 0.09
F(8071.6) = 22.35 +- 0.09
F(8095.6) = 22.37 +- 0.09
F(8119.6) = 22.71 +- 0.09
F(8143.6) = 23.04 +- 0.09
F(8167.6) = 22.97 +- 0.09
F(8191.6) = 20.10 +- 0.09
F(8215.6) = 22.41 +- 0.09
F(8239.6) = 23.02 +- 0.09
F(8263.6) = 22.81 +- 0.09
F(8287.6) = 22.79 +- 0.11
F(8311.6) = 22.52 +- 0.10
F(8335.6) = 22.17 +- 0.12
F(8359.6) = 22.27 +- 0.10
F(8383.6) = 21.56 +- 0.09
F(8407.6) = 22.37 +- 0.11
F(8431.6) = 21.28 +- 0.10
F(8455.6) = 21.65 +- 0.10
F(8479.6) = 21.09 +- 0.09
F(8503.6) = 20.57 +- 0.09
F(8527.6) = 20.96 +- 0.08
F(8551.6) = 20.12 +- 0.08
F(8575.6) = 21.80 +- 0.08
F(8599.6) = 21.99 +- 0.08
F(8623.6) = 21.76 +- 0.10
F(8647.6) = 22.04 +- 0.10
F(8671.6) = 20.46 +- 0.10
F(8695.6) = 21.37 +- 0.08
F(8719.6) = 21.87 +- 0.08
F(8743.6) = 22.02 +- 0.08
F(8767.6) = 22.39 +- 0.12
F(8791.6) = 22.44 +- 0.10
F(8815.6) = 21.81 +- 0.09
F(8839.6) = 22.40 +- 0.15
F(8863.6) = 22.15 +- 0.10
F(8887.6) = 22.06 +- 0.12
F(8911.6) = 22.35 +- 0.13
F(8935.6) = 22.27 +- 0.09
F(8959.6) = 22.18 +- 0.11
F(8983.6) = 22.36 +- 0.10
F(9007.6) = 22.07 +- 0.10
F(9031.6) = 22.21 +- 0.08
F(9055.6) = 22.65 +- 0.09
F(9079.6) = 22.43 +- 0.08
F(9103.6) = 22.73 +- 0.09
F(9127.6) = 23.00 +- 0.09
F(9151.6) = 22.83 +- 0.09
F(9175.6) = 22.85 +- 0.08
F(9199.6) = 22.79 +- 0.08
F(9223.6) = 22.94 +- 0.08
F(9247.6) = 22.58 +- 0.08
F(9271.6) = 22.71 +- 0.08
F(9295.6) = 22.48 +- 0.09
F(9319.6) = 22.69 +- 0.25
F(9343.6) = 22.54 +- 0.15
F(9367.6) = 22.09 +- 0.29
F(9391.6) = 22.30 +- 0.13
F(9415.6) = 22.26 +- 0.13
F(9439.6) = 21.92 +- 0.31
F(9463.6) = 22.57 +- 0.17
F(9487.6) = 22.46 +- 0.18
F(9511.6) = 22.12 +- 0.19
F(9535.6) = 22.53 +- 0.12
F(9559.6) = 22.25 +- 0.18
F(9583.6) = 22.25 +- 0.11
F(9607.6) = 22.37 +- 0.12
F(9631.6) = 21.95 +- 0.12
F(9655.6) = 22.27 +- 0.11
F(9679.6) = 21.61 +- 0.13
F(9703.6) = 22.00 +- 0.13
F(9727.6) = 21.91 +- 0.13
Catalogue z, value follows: 0.000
